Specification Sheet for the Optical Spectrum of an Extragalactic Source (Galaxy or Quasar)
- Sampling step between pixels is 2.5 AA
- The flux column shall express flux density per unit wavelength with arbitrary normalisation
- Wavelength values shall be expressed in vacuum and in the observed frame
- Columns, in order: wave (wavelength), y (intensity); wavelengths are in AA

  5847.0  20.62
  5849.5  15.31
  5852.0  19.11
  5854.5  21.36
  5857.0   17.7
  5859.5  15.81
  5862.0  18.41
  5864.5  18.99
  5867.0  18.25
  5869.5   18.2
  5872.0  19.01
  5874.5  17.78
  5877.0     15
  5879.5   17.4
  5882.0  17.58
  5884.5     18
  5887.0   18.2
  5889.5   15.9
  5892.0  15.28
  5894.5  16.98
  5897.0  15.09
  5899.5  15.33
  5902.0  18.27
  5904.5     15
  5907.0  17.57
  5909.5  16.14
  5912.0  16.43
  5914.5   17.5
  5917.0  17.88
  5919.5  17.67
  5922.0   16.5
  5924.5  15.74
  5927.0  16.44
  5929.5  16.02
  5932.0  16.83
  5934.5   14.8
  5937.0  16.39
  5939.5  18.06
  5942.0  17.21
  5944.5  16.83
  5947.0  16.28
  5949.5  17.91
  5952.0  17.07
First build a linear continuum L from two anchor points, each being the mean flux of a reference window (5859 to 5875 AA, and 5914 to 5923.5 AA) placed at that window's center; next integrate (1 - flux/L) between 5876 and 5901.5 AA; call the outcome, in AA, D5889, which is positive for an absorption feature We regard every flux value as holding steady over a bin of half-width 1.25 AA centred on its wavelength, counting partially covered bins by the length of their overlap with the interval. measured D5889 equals 1.8 AA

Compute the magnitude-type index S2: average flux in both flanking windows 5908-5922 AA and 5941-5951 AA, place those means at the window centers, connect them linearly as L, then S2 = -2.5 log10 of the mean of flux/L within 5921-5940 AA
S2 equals 0.05 mag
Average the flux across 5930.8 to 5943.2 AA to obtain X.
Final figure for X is 16.7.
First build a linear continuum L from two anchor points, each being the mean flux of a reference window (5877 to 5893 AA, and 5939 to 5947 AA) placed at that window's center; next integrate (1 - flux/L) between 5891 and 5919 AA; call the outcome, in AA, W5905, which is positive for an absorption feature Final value 0.8 AA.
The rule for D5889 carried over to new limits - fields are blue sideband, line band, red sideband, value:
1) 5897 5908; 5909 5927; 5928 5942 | -0.5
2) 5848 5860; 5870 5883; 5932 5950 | 0.2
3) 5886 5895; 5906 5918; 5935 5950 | -0.3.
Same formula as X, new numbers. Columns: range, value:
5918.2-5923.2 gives 17.1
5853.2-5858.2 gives 19.5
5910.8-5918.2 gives 17.3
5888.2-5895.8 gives 16.1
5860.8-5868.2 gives 18.6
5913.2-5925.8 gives 17.1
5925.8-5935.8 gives 16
